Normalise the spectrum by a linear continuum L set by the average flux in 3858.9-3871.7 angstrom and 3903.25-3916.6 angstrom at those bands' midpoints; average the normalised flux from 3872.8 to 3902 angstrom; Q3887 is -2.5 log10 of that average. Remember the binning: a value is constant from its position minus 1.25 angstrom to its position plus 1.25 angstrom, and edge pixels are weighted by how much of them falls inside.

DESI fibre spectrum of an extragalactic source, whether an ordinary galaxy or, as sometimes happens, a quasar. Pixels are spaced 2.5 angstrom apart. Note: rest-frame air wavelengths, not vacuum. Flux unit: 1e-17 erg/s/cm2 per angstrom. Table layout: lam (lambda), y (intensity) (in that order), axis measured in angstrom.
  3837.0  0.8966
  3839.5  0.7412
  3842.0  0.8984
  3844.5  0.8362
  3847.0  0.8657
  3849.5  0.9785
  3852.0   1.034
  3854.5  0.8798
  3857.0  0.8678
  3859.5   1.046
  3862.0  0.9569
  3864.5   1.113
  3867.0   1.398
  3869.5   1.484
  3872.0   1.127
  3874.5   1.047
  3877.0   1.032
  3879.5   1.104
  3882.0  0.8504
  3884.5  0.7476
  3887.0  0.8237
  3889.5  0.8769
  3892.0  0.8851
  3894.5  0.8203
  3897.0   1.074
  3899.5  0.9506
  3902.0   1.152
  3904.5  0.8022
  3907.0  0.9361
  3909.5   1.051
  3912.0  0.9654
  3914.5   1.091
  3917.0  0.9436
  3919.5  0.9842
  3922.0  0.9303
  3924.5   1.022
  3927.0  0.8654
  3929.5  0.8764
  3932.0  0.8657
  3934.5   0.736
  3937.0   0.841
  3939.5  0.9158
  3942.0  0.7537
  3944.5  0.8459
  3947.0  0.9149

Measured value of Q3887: 0.15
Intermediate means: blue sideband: 1.2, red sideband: 0.968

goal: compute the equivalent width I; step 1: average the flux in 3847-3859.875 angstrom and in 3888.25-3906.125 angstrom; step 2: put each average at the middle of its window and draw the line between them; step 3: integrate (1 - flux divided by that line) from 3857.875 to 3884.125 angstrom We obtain -4.4 angstrom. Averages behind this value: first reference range 0.946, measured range 1.1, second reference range 0.937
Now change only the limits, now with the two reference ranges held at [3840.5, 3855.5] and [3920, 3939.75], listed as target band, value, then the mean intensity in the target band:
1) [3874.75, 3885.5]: -0.6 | 0.948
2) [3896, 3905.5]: -1.1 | 0.998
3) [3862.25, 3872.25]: -3.9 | 1.26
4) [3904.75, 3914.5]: -1.0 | 0.979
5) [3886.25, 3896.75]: 0.3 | 0.874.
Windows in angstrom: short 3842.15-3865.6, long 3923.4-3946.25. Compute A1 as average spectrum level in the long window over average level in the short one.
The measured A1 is 0.90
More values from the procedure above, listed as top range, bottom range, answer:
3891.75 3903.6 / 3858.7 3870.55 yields 0.82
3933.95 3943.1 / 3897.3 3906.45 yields 0.84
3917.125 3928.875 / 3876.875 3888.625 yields 1.05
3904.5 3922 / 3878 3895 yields 1.11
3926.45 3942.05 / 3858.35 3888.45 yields 0.79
